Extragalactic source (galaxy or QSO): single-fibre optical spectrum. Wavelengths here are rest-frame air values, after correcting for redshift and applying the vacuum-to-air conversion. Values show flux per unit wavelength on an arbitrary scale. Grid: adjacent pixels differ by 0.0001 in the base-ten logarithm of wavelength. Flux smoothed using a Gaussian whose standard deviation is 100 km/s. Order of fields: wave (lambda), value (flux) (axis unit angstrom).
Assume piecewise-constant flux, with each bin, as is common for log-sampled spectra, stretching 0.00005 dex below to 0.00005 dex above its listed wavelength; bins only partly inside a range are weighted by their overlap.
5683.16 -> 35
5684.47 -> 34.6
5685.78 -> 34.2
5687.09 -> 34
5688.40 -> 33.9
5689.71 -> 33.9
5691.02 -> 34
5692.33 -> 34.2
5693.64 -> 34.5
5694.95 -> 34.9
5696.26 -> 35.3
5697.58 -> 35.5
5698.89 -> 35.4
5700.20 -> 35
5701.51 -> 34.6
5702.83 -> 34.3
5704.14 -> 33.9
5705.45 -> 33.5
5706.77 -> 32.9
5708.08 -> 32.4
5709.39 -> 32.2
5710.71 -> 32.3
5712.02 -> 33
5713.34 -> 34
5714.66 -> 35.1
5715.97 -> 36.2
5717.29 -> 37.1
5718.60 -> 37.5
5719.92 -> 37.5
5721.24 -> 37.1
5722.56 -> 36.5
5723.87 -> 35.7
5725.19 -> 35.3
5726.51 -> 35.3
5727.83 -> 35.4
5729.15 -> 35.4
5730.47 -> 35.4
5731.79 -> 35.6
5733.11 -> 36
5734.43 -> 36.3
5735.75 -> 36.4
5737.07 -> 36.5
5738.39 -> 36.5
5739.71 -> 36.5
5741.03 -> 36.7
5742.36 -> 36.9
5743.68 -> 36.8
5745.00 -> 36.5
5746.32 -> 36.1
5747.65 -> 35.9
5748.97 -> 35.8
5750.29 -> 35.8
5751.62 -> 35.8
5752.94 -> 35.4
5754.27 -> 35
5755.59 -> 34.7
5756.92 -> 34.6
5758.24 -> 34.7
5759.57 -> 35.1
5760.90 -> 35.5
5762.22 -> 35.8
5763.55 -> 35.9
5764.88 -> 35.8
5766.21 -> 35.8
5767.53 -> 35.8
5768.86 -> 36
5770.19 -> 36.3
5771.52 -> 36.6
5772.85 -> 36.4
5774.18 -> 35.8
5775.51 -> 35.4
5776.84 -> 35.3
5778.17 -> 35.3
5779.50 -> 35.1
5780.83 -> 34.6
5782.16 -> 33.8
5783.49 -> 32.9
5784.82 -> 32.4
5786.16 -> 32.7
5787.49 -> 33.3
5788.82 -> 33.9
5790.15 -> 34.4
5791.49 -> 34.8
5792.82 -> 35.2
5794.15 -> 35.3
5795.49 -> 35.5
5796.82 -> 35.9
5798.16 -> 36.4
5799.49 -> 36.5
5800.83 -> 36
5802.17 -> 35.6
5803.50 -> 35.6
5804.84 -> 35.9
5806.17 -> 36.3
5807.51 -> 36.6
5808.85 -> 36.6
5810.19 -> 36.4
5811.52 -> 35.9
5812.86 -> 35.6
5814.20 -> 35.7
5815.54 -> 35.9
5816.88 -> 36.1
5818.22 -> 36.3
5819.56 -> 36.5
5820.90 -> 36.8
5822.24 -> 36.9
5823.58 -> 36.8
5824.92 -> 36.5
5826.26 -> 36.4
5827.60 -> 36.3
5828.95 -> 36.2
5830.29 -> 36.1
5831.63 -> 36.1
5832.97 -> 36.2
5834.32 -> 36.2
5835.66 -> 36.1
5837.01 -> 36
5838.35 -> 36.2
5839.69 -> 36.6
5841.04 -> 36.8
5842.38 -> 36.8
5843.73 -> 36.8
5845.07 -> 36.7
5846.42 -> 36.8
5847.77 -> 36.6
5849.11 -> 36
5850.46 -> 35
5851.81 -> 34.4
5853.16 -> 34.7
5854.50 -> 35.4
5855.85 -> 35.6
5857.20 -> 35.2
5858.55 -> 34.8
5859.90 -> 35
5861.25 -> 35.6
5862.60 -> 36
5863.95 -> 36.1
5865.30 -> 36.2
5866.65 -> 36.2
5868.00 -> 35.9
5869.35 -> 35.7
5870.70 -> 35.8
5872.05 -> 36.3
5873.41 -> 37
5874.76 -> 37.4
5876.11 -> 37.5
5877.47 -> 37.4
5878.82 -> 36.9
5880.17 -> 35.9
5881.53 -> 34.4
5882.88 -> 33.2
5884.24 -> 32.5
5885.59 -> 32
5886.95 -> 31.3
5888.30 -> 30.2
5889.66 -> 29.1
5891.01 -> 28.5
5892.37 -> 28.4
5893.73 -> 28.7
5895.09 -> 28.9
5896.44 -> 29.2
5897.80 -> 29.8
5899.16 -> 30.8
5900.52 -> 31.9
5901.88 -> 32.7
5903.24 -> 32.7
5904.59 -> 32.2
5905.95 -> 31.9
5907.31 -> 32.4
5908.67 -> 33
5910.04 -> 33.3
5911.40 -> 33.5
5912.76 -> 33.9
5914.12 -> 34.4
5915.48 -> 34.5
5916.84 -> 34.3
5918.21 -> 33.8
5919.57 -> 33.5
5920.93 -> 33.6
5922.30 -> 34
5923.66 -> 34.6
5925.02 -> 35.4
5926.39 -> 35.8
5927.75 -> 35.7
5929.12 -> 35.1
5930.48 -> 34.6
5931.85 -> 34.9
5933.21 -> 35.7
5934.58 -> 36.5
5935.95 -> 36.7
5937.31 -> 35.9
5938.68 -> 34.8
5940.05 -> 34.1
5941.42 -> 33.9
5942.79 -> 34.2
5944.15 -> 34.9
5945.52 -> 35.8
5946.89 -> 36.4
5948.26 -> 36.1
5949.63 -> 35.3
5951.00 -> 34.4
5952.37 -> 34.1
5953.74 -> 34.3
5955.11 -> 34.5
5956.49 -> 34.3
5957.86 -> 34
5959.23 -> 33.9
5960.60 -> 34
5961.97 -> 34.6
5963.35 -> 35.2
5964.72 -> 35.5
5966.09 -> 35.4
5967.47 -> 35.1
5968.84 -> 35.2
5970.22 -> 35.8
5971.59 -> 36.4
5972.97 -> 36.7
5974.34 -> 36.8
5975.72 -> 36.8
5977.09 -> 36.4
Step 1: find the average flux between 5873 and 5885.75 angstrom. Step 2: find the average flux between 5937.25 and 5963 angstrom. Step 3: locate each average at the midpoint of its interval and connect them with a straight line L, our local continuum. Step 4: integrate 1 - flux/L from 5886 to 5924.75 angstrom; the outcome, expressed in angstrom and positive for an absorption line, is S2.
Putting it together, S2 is 3.5 angstrom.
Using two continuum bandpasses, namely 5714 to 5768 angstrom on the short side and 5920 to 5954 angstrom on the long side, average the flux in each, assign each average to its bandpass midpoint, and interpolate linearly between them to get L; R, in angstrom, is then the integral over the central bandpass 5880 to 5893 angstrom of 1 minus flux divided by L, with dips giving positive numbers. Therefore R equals 1.44 angstrom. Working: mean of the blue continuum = 35.9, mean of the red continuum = 35.1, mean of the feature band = 31.4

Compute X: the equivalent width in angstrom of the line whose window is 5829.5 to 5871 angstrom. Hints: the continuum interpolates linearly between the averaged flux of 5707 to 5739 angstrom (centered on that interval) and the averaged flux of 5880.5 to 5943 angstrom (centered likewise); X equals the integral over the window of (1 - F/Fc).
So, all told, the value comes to -2.57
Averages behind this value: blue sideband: 35.4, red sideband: 33.1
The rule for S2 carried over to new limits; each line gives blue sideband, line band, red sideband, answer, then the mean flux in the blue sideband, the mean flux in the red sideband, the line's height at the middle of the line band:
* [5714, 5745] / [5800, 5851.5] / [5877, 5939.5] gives -2.4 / 36.3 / 33.2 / 34.6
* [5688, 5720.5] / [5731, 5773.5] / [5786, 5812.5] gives -1.1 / 34.5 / 35.5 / 35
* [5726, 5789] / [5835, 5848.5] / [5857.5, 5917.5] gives -0.9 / 35.5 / 33.5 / 34.2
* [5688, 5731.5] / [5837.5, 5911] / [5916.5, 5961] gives 1.5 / 34.8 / 34.8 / 34.8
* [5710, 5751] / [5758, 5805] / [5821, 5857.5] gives 1.1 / 35.9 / 36.1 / 36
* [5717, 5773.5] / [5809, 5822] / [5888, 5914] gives -0.9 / 36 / 31.2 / 33.8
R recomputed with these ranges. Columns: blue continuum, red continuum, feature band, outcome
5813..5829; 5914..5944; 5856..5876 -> -0.2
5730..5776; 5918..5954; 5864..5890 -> 0.3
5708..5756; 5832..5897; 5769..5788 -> 0.3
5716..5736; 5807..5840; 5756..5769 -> 0.3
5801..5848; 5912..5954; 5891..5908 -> 2.2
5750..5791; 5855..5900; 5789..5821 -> -1.2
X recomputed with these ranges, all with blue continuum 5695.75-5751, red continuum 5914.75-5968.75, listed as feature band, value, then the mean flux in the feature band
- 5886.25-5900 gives 2.1 angstrom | 29.5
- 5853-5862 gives 0.0 angstrom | 35.2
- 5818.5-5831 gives -0.5 angstrom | 36.5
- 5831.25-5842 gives -0.4 angstrom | 36.3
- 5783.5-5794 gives 0.4 angstrom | 33.8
